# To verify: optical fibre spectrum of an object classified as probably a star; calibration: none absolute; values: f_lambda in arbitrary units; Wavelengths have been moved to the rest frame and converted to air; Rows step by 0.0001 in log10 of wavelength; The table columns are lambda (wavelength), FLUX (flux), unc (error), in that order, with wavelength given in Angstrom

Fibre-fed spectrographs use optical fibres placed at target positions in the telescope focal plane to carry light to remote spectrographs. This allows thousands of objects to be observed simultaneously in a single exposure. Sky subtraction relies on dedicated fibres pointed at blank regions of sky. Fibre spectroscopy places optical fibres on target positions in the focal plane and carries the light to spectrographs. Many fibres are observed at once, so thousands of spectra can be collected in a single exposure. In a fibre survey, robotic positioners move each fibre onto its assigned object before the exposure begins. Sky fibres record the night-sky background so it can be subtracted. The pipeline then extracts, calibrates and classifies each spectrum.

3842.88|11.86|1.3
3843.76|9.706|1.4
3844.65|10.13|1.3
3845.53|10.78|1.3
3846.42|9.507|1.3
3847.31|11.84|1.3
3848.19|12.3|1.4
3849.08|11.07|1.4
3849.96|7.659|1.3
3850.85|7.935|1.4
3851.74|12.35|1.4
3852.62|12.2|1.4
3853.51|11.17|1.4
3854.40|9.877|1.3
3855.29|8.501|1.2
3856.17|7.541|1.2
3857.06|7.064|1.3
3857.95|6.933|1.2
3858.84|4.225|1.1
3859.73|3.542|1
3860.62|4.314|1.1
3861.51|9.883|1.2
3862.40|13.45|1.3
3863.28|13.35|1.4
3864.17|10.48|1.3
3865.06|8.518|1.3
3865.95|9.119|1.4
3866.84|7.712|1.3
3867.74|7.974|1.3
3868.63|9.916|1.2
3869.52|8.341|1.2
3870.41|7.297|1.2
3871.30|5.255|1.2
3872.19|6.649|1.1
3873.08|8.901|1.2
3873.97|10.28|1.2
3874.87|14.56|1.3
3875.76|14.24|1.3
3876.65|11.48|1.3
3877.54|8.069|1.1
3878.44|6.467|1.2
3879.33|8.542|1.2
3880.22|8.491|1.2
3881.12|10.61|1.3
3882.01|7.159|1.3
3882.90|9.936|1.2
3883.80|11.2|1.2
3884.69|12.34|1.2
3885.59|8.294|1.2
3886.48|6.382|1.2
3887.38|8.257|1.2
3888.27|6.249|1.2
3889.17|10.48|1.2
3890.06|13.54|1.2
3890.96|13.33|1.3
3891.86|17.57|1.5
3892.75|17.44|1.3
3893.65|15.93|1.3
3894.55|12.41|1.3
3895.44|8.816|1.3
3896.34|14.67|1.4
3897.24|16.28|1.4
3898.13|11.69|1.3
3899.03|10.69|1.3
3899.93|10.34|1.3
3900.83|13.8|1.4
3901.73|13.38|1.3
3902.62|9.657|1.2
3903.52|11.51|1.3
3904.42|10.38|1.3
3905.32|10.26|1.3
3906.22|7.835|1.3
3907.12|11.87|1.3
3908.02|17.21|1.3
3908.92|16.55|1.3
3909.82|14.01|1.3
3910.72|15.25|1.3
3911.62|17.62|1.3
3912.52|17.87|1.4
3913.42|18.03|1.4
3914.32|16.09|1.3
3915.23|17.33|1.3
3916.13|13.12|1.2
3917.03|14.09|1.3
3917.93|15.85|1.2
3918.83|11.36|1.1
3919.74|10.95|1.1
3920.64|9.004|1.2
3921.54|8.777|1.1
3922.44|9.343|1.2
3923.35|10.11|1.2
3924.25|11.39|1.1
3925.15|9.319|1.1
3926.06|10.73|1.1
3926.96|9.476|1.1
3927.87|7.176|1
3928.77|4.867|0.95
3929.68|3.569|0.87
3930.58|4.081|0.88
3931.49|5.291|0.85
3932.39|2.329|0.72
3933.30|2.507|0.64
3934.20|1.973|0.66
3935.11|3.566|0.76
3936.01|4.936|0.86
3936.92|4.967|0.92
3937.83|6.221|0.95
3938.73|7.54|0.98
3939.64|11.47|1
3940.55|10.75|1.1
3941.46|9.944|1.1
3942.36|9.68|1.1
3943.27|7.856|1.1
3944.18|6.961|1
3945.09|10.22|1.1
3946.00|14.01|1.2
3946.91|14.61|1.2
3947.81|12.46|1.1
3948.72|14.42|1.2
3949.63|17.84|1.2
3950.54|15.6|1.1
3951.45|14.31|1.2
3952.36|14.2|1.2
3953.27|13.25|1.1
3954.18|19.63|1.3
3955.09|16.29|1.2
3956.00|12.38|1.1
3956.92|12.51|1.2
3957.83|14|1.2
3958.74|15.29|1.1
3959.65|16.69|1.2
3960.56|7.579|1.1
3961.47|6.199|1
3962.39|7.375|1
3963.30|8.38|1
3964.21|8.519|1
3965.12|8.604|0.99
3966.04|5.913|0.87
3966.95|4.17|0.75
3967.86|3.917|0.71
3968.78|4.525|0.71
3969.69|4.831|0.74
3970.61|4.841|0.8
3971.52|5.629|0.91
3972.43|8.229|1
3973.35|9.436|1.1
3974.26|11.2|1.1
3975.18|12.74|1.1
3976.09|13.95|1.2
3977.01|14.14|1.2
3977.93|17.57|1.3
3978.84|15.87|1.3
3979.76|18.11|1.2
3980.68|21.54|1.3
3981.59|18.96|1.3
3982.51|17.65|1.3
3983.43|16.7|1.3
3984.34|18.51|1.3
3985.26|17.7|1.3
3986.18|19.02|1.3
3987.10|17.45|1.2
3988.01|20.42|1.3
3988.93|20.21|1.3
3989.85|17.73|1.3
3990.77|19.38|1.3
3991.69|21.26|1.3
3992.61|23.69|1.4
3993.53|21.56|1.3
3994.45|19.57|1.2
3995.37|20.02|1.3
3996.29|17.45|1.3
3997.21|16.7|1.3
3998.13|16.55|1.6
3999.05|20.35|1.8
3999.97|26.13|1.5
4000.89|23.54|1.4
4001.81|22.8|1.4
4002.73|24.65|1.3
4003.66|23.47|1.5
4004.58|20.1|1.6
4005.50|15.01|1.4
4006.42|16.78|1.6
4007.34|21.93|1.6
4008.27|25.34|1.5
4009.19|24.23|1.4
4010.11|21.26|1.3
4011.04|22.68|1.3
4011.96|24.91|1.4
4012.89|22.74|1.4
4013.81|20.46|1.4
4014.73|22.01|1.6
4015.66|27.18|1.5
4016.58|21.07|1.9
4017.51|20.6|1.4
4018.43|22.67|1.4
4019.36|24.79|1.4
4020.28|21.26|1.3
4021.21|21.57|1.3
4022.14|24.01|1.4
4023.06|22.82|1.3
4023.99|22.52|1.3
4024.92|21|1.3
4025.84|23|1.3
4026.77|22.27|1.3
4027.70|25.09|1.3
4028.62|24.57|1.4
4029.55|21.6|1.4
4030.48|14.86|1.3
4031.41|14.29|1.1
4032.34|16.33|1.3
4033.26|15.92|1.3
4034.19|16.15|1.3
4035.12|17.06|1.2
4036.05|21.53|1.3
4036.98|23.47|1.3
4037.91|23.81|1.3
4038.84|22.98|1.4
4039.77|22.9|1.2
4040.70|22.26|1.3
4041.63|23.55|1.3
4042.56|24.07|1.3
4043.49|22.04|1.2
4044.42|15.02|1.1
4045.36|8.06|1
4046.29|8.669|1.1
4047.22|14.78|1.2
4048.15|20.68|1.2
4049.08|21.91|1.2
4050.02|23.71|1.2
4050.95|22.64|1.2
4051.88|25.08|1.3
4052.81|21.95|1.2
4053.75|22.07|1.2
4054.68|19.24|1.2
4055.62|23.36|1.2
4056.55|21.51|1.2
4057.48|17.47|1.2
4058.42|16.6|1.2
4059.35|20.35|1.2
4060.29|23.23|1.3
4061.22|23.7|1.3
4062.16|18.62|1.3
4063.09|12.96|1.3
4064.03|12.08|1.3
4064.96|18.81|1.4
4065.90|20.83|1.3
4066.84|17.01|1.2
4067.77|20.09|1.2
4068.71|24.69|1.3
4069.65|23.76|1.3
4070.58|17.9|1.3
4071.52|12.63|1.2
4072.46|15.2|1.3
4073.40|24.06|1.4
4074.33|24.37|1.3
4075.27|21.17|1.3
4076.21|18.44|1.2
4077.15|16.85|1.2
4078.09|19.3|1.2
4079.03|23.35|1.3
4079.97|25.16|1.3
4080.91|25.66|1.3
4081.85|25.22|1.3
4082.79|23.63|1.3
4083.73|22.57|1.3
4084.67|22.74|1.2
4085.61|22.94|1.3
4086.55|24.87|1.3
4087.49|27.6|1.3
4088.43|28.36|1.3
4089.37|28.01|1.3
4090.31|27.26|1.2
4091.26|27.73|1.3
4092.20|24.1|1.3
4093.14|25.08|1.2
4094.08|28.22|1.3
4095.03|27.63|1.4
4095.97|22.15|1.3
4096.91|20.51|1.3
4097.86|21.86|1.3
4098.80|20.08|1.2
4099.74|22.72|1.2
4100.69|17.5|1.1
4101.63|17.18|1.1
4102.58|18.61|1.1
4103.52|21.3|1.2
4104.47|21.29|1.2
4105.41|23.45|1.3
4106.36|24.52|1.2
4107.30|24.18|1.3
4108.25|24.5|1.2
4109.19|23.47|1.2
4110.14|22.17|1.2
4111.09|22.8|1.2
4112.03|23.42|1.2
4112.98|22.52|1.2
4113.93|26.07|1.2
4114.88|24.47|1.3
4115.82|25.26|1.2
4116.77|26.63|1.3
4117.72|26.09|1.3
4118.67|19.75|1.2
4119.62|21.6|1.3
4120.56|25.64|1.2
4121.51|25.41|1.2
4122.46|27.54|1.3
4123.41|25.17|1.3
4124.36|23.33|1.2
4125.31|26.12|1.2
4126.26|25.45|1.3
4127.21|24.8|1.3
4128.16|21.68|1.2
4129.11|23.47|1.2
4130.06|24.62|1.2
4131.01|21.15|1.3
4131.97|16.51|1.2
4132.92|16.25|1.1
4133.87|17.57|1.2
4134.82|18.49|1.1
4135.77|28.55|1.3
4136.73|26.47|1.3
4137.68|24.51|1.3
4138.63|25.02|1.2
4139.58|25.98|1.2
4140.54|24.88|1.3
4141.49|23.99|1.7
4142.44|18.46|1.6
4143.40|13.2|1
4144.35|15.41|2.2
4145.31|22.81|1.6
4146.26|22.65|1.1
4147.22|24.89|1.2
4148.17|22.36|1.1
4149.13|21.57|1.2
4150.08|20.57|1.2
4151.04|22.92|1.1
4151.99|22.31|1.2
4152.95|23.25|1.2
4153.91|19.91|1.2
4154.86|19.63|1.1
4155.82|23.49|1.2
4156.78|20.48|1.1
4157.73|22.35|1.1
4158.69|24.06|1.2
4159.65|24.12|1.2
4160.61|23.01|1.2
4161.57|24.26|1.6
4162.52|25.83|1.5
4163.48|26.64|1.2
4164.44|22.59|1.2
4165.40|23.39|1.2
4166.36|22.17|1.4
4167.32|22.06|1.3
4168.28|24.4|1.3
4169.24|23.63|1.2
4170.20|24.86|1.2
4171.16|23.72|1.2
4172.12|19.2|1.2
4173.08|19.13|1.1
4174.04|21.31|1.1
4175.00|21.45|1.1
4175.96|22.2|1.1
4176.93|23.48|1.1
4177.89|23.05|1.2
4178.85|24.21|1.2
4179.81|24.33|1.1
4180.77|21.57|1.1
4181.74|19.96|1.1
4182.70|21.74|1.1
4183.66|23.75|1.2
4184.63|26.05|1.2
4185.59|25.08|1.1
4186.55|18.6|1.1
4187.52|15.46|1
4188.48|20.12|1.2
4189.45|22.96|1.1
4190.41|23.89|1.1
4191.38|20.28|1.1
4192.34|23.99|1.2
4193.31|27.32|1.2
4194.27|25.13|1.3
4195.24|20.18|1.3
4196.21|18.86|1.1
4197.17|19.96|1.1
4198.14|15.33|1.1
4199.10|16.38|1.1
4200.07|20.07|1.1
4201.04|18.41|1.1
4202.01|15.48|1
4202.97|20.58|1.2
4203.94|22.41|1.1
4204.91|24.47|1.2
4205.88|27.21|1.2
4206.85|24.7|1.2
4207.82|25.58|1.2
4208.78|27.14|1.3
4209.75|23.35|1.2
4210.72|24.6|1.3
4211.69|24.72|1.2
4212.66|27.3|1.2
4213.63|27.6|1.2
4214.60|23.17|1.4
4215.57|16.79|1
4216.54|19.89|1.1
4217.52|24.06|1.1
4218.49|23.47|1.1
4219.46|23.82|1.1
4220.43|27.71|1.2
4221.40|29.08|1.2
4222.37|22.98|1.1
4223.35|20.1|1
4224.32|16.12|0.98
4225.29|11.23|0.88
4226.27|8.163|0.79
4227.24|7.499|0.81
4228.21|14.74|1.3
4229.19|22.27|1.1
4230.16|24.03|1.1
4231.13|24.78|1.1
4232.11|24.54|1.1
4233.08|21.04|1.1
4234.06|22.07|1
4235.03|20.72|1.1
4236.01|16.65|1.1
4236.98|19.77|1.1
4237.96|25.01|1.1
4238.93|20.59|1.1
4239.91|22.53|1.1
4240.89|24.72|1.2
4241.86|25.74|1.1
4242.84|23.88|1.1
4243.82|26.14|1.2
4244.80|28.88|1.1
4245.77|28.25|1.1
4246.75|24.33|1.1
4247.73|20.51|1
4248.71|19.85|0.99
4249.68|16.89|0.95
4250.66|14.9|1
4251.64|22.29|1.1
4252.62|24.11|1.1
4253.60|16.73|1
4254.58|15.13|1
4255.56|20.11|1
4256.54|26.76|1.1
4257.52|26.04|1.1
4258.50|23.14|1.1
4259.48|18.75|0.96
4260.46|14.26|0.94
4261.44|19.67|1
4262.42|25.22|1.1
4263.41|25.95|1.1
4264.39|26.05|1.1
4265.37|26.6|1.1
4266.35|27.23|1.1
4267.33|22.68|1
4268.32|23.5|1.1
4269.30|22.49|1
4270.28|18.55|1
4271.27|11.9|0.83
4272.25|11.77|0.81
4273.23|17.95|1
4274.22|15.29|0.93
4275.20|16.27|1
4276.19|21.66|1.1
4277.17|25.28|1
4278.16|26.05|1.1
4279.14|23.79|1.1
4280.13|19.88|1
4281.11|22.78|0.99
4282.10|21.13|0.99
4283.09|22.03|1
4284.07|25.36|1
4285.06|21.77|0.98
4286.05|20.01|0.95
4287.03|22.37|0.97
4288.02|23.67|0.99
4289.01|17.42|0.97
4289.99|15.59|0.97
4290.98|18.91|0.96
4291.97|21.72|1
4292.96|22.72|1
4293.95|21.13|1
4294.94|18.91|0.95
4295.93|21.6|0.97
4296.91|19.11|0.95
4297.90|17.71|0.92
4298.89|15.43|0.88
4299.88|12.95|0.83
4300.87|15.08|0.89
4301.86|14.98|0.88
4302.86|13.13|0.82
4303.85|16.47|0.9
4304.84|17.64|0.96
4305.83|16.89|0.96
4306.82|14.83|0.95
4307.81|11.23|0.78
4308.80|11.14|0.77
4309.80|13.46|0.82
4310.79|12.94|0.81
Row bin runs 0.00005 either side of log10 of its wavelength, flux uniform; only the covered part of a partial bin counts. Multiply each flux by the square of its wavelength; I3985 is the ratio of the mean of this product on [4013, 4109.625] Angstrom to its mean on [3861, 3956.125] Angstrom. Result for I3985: 2.1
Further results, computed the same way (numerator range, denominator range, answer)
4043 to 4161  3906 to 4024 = 1.61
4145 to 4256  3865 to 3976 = 2.42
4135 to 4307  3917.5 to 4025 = 1.66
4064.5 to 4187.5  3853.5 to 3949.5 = 2.48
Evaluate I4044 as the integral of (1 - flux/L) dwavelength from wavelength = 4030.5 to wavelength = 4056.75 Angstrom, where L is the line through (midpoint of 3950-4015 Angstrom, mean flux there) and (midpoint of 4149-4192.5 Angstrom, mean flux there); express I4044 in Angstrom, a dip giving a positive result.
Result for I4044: -2.18 Angstrom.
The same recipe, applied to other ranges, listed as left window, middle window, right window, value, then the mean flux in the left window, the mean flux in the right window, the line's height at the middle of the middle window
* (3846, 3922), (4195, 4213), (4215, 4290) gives -1.8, 11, 21.2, 19.9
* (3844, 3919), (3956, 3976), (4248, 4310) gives 6.3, 11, 19.6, 12.8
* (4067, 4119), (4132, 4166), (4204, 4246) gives 0.7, 22.9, 22.5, 22.7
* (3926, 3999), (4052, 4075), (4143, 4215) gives -3.9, 12.2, 22.3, 16.9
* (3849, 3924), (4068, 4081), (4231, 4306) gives -4.1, 10.9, 20.8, 15.8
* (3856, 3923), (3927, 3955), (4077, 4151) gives 9.4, 11.1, 23.2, 13.8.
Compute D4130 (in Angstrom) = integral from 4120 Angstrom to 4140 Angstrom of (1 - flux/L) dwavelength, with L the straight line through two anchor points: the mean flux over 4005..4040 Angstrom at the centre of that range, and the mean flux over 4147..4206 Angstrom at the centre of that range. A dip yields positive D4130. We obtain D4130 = -1.5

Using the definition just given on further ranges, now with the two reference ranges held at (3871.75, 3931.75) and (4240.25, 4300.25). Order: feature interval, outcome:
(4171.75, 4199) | -4.0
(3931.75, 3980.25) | 10.0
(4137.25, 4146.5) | -2.0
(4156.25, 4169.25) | -3.7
